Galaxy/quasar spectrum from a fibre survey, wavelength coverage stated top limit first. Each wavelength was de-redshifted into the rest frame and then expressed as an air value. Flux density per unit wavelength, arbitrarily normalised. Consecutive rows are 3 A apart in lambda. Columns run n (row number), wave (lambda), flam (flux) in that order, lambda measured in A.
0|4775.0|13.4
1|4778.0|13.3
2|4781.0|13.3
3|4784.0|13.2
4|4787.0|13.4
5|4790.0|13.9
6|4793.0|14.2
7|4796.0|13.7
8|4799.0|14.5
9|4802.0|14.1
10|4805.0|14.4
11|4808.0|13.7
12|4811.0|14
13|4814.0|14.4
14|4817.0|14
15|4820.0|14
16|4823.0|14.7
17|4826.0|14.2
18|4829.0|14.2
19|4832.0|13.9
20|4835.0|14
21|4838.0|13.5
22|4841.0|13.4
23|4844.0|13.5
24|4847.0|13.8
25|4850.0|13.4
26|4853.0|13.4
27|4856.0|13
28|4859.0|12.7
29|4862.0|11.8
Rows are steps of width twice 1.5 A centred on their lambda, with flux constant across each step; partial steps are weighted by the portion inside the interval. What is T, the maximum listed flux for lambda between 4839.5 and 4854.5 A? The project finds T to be 13.8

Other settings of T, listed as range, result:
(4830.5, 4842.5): 14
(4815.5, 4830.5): 14.7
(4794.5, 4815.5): 14.5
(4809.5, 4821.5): 14.4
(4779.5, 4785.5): 13.3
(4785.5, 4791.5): 13.9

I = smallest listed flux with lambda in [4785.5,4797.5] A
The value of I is 13.4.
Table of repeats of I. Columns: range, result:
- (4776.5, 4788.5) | 13.2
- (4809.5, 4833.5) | 13.9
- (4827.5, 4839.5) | 13.5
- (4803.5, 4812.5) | 13.7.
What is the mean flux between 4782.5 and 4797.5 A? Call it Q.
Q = 13.7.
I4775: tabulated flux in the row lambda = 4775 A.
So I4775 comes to 13.4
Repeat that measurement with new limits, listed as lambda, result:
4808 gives 13.7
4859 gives 12.7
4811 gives 14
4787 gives 13.4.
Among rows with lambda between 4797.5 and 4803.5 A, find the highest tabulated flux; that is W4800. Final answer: 14.5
